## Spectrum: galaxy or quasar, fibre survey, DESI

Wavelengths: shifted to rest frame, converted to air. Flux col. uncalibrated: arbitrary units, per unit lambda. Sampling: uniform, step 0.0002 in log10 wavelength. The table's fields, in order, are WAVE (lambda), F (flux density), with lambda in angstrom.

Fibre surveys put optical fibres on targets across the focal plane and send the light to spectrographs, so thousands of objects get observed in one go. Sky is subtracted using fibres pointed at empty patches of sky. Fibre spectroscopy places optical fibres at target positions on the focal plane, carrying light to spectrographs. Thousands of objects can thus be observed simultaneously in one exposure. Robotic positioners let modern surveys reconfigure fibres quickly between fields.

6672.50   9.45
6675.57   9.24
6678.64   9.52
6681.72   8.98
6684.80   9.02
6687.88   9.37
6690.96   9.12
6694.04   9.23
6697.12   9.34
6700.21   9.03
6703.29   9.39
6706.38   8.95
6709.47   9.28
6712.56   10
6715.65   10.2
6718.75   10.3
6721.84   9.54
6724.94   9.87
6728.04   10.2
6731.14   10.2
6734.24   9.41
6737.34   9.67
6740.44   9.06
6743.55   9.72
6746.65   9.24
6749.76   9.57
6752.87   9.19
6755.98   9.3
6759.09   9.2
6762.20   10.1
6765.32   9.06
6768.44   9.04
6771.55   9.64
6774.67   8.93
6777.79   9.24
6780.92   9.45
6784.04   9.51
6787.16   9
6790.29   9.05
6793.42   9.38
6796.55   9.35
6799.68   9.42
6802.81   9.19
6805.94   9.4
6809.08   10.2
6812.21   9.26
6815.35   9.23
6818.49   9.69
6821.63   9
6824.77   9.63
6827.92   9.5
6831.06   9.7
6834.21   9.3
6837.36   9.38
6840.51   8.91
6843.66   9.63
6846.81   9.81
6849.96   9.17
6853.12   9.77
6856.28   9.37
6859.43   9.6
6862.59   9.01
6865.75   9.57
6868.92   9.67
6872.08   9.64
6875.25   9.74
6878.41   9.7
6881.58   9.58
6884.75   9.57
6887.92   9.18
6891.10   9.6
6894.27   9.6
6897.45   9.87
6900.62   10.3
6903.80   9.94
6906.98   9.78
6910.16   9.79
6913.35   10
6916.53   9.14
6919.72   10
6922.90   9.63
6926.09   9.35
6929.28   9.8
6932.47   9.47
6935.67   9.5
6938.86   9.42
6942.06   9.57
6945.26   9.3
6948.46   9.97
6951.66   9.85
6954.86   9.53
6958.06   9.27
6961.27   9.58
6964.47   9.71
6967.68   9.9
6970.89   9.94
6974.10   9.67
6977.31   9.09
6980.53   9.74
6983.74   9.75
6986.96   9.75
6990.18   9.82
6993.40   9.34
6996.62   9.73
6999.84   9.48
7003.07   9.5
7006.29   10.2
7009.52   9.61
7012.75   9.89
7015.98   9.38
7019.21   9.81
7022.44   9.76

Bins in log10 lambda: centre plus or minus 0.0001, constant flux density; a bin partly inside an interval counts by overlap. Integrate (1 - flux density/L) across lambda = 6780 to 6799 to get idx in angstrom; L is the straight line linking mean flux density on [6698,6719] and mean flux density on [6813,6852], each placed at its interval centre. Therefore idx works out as 0.3 angstrom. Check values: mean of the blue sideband 9.54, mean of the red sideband 9.41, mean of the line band 9.29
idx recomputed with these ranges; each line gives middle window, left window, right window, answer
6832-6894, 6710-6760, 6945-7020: 1.1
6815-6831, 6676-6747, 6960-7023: 0.2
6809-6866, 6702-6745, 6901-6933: 1.6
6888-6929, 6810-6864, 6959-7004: -0.9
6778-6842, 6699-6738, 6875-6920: 2.2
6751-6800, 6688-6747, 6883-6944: 1.5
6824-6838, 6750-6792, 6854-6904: 0.0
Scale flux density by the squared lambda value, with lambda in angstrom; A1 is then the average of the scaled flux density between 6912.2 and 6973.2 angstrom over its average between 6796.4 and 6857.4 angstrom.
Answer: 1.1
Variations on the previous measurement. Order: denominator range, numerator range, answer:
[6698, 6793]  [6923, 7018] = 1.08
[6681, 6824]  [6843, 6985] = 1.07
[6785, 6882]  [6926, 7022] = 1.06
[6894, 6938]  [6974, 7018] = 1.01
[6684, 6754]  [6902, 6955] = 1.08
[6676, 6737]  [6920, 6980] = 1.08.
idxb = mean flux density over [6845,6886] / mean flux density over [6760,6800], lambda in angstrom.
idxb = 1.0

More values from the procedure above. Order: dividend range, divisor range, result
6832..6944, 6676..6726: 1.02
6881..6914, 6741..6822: 1.04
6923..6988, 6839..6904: 1.00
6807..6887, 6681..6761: 1.00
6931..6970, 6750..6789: 1.03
